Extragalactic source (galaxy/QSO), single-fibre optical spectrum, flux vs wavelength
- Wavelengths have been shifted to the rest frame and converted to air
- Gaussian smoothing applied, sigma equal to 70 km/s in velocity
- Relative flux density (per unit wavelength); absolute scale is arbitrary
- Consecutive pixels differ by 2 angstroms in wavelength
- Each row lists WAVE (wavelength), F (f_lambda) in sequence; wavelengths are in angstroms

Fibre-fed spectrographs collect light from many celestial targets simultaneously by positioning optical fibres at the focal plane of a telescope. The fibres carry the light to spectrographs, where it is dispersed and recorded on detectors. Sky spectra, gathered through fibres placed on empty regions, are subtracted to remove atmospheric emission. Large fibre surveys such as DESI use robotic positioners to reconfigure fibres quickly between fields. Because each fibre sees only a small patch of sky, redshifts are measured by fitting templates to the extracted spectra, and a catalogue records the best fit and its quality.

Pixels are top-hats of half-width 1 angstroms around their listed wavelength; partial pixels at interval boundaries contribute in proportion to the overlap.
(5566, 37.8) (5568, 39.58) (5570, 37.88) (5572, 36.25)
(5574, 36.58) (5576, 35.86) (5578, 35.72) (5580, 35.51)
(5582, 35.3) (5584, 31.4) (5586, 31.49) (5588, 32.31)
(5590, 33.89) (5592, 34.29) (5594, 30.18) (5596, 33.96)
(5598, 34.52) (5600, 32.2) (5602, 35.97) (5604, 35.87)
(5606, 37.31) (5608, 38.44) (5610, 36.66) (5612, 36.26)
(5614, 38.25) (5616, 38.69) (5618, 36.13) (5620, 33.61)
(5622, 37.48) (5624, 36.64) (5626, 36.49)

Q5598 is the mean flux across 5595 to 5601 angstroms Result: 33.6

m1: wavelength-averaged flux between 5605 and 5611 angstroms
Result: 37.5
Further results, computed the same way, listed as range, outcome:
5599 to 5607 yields 35.3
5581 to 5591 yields 32.9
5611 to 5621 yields 36.6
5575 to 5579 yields 35.8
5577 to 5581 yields 35.6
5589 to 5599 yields 33.4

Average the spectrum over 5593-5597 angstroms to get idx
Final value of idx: 32.1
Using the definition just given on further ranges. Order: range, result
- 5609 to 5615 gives 37.1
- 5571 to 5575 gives 36.4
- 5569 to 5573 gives 37.1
